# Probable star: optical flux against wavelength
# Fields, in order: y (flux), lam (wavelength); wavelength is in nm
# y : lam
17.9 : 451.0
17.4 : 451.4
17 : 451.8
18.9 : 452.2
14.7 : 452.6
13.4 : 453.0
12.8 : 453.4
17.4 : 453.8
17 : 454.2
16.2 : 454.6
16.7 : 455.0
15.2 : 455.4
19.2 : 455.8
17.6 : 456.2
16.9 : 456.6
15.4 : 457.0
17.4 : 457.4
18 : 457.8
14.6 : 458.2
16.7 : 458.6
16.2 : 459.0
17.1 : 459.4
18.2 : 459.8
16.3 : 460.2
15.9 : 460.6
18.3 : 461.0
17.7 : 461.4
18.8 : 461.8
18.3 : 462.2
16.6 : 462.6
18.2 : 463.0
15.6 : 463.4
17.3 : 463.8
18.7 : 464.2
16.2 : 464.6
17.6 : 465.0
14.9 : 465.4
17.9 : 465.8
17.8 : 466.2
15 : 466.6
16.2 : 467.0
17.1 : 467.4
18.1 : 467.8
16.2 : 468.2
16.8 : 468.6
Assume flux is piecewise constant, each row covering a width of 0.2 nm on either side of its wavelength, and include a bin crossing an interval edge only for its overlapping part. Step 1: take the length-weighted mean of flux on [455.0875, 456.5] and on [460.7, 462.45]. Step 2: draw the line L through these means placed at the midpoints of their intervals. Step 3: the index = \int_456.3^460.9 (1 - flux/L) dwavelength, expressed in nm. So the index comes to 0.26 nm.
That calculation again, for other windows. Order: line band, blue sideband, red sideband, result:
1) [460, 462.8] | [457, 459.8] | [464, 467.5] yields -0.11 nm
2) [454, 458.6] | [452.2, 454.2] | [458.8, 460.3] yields -0.19 nm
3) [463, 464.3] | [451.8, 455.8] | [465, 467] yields -0.07 nm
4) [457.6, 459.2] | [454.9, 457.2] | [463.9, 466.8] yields 0.05 nm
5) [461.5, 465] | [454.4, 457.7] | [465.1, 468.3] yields -0.15 nm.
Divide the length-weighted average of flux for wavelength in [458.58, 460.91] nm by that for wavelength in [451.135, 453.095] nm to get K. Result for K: 1.02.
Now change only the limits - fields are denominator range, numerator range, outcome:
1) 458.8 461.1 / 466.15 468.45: 0.98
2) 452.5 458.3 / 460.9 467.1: 1.06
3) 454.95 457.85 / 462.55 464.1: 1.00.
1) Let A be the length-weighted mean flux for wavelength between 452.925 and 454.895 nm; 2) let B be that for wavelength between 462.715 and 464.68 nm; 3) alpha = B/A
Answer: 1.1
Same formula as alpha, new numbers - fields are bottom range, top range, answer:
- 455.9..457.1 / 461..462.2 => 1.08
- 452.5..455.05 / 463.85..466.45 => 1.11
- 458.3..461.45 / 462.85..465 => 1.02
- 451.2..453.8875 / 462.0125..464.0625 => 1.09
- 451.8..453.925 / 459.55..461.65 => 1.12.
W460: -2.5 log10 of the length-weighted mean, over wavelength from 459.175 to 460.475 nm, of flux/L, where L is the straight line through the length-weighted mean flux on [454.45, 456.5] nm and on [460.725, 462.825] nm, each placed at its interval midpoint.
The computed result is 0.03 mag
